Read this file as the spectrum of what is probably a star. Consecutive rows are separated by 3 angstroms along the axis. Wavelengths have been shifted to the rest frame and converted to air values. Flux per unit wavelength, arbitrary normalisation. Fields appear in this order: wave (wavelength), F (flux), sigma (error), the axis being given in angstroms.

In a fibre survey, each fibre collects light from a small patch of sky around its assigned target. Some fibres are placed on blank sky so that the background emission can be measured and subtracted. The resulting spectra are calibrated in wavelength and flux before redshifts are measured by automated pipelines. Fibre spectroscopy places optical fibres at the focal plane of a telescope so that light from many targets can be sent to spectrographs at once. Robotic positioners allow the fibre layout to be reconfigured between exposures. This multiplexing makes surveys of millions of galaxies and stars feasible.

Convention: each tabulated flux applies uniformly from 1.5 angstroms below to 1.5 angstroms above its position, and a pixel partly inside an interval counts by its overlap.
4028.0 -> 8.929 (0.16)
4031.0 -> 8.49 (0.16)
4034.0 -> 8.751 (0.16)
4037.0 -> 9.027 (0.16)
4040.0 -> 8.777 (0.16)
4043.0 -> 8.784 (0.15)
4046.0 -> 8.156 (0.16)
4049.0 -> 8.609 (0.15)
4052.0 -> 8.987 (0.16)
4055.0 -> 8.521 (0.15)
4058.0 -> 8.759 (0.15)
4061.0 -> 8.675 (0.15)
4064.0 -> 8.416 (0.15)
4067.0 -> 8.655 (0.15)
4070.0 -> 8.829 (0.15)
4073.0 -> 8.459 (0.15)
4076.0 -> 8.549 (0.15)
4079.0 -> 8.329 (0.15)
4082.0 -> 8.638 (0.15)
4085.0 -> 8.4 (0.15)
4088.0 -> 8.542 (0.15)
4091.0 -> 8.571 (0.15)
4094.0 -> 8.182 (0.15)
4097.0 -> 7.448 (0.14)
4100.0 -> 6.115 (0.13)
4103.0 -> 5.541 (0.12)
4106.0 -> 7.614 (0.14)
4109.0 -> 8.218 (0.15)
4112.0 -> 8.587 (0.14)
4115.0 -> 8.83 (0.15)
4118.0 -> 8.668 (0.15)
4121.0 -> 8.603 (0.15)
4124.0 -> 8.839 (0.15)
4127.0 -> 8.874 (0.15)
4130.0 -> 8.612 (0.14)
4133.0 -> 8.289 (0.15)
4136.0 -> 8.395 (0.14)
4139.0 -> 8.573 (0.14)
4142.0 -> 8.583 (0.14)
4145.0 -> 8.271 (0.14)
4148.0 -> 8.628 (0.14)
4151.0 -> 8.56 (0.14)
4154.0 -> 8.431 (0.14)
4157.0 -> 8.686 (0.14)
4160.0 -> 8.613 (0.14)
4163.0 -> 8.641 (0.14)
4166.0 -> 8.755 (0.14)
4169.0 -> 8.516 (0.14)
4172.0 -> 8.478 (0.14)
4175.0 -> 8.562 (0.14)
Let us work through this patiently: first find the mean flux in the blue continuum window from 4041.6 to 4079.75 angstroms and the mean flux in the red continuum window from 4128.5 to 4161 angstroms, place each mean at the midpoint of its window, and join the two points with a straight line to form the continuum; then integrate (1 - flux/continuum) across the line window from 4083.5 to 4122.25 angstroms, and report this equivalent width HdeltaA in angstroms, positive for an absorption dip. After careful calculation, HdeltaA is 2.8 angstroms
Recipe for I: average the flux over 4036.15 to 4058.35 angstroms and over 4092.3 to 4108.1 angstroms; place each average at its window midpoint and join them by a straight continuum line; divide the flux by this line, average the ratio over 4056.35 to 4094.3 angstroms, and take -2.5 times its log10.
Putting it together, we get -0.10 mag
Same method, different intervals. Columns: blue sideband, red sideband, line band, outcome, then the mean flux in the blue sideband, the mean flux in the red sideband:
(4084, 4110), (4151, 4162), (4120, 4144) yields -0.05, 7.6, 8.58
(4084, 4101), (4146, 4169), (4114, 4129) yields -0.07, 7.91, 8.6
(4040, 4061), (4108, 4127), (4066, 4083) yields 0.01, 8.65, 8.65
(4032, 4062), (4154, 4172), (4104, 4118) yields 0.05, 8.7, 8.61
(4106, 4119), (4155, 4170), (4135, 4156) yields 0.01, 8.46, 8.64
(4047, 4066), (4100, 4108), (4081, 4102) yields -0.11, 8.65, 6.59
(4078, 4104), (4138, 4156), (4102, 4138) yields -0.02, 7.78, 8.51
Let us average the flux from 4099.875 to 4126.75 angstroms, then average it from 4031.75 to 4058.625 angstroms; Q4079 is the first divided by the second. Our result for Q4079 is 0.92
